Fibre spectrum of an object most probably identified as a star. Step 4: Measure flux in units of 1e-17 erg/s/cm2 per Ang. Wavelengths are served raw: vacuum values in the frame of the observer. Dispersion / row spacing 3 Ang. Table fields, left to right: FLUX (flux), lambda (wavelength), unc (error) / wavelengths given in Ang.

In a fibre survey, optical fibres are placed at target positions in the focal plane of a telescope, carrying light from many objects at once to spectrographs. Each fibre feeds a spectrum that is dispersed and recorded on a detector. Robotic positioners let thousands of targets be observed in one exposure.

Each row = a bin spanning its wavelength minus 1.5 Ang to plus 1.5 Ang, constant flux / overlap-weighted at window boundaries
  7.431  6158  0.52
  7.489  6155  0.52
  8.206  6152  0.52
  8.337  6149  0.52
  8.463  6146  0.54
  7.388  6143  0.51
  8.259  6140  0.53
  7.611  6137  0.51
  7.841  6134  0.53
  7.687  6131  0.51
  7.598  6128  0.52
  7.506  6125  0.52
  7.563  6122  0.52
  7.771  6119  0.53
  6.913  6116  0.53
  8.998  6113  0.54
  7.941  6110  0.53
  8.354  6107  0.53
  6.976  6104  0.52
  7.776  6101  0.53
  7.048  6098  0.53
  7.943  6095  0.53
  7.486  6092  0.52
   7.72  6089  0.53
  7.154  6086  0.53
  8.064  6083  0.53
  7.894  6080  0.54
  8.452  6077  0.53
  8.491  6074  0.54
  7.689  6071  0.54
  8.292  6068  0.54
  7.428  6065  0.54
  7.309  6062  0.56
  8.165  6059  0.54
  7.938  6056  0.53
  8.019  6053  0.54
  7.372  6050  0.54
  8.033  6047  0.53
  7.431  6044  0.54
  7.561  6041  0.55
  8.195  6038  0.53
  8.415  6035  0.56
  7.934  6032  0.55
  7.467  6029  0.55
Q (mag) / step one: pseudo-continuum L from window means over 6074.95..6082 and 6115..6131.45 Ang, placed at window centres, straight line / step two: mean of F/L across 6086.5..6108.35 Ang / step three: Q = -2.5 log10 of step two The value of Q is 0.044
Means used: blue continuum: 8.19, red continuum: 7.51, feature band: 7.59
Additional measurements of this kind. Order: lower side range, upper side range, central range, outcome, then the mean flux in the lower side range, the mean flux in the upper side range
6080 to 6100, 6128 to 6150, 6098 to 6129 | 0.01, 7.6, 7.91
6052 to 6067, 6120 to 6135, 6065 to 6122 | -0.01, 7.78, 7.64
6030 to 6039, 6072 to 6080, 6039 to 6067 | 0.07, 8.14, 8.31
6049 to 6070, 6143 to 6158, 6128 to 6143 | 0.02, 7.8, 7.98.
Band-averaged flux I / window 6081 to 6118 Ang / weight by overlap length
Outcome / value 7.7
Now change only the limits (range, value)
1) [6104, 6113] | 8.09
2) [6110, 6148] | 7.81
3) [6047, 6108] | 7.78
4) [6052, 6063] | 7.88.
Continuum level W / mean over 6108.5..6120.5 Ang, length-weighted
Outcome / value 7.91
